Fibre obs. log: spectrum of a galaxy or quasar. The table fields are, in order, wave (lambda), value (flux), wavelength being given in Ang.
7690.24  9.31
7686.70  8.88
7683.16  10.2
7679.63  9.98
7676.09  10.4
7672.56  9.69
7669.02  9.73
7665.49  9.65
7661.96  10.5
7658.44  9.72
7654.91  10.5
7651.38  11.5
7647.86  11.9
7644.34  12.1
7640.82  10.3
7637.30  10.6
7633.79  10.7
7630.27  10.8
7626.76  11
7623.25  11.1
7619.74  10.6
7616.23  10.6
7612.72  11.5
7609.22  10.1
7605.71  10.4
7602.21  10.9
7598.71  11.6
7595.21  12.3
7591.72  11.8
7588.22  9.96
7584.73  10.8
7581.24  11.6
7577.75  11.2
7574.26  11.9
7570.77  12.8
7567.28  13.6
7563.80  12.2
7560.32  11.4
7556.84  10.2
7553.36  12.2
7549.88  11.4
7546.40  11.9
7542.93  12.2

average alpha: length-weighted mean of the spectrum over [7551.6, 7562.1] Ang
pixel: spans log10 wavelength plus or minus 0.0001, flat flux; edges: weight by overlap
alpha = 11.3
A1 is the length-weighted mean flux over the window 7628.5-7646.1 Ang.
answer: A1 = 10.9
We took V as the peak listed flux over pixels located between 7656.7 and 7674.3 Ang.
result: 10.5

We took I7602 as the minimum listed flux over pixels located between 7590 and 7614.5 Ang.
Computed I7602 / 10.1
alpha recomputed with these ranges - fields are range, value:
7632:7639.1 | 10.6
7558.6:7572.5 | 12.5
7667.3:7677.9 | 9.93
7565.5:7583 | 12.2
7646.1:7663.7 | 10.8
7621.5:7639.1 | 10.8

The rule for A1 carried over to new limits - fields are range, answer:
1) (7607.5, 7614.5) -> 10.8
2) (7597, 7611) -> 10.7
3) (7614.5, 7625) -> 10.8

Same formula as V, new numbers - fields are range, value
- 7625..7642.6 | 11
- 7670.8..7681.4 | 10.4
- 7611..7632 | 11.5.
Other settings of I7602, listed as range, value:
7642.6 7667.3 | 9.65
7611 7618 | 10.6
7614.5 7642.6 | 10.3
